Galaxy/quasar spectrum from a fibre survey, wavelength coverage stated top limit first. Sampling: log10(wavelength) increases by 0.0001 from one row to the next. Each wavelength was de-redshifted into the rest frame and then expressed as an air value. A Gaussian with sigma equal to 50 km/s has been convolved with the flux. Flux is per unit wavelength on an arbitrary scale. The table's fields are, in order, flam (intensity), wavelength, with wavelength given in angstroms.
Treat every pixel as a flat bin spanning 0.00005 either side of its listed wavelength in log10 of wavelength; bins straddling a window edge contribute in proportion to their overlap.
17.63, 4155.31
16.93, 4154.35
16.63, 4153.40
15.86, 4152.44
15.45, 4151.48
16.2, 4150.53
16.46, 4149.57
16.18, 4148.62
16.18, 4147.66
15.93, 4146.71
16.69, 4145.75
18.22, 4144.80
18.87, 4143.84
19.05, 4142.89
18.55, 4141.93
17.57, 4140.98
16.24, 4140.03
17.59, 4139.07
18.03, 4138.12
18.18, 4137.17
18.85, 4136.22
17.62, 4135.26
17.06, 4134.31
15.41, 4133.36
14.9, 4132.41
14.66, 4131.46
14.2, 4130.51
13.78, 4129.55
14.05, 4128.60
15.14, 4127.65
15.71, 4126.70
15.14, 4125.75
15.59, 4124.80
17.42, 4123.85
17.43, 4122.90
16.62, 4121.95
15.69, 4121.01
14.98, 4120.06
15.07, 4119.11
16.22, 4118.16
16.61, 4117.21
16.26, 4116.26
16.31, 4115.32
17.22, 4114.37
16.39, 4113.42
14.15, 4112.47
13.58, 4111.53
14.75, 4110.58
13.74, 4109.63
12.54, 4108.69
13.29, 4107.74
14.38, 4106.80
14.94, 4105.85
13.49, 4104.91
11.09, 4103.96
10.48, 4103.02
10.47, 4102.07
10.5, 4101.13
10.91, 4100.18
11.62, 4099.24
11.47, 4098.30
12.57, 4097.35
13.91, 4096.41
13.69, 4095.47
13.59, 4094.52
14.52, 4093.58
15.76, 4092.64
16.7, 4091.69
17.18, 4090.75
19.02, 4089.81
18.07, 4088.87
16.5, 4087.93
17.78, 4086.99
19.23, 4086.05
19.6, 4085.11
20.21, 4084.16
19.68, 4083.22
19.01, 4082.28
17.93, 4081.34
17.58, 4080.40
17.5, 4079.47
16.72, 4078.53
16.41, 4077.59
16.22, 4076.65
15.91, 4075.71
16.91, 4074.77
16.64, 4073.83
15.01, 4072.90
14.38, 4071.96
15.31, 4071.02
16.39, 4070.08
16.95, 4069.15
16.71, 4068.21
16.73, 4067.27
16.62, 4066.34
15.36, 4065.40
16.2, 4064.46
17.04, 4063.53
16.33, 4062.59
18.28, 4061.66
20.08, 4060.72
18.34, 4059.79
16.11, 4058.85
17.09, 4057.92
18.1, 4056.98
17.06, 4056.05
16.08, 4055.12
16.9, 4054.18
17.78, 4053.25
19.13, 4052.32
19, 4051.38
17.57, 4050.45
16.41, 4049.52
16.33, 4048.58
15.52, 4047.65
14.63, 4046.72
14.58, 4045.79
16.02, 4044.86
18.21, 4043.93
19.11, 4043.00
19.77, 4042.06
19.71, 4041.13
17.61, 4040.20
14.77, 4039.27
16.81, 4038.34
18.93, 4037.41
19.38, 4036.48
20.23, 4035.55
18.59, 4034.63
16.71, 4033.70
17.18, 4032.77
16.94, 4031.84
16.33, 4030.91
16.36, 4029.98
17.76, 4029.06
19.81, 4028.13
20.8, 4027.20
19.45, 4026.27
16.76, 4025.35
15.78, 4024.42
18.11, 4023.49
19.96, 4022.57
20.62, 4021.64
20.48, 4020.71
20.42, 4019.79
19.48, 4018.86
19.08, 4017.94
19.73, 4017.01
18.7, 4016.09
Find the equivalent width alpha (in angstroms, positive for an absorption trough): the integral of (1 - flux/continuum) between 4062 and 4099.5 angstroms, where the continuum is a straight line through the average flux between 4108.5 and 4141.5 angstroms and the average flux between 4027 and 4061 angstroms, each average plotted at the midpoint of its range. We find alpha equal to 0.9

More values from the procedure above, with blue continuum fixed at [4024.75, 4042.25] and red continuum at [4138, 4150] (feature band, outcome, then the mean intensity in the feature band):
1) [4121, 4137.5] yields 1.4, 16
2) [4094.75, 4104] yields 3.1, 11.7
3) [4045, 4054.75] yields 0.7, 16.7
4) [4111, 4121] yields 1.1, 15.7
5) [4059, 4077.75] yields 1.3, 16.6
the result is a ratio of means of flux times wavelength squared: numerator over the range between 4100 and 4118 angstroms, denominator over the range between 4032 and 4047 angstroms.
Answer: 0.81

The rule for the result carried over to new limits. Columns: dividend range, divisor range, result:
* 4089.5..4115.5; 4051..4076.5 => 0.83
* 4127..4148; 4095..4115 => 1.29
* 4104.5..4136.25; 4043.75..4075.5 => 0.94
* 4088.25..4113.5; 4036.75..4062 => 0.81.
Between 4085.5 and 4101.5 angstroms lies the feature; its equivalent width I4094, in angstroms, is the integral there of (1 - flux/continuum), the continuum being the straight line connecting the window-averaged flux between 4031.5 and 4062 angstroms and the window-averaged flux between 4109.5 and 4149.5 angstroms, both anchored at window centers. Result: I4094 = 1.8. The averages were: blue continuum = 17.5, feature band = 14.9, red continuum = 16.3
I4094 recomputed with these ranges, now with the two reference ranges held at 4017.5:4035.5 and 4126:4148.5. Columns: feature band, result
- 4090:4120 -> 5.4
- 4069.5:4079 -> 0.9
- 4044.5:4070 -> 1.5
